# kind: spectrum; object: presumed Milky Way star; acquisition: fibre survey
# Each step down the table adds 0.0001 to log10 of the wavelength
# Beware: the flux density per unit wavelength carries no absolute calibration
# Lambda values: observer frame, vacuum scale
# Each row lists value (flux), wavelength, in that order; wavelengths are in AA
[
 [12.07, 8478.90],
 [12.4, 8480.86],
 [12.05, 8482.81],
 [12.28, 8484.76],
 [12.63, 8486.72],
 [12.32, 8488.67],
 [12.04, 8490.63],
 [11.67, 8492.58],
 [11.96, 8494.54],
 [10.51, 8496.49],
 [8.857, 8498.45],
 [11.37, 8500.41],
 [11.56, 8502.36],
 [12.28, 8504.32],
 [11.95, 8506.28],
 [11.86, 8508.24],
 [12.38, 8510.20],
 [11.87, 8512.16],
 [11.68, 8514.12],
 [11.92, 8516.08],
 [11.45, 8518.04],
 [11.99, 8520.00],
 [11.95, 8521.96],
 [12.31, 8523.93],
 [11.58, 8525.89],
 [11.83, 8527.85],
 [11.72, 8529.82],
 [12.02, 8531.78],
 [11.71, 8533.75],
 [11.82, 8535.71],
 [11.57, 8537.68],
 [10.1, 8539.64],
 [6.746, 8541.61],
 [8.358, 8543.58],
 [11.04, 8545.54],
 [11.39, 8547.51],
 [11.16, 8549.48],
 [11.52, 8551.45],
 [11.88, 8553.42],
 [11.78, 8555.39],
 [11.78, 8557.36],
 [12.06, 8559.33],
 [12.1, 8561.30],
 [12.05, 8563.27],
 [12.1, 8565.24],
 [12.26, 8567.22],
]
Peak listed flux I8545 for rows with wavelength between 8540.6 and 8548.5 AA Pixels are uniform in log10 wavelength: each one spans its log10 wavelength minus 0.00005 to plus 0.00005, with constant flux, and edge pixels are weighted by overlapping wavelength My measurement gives 11.39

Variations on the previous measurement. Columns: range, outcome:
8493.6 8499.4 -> 11.96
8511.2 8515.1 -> 11.87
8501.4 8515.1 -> 12.38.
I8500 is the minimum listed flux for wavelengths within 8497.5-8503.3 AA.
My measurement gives 8.857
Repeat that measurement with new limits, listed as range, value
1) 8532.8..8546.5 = 6.746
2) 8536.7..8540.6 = 10.1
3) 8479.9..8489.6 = 12.05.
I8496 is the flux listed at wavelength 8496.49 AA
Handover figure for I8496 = 10.51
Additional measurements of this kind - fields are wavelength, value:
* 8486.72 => 12.63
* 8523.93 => 12.31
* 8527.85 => 11.83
